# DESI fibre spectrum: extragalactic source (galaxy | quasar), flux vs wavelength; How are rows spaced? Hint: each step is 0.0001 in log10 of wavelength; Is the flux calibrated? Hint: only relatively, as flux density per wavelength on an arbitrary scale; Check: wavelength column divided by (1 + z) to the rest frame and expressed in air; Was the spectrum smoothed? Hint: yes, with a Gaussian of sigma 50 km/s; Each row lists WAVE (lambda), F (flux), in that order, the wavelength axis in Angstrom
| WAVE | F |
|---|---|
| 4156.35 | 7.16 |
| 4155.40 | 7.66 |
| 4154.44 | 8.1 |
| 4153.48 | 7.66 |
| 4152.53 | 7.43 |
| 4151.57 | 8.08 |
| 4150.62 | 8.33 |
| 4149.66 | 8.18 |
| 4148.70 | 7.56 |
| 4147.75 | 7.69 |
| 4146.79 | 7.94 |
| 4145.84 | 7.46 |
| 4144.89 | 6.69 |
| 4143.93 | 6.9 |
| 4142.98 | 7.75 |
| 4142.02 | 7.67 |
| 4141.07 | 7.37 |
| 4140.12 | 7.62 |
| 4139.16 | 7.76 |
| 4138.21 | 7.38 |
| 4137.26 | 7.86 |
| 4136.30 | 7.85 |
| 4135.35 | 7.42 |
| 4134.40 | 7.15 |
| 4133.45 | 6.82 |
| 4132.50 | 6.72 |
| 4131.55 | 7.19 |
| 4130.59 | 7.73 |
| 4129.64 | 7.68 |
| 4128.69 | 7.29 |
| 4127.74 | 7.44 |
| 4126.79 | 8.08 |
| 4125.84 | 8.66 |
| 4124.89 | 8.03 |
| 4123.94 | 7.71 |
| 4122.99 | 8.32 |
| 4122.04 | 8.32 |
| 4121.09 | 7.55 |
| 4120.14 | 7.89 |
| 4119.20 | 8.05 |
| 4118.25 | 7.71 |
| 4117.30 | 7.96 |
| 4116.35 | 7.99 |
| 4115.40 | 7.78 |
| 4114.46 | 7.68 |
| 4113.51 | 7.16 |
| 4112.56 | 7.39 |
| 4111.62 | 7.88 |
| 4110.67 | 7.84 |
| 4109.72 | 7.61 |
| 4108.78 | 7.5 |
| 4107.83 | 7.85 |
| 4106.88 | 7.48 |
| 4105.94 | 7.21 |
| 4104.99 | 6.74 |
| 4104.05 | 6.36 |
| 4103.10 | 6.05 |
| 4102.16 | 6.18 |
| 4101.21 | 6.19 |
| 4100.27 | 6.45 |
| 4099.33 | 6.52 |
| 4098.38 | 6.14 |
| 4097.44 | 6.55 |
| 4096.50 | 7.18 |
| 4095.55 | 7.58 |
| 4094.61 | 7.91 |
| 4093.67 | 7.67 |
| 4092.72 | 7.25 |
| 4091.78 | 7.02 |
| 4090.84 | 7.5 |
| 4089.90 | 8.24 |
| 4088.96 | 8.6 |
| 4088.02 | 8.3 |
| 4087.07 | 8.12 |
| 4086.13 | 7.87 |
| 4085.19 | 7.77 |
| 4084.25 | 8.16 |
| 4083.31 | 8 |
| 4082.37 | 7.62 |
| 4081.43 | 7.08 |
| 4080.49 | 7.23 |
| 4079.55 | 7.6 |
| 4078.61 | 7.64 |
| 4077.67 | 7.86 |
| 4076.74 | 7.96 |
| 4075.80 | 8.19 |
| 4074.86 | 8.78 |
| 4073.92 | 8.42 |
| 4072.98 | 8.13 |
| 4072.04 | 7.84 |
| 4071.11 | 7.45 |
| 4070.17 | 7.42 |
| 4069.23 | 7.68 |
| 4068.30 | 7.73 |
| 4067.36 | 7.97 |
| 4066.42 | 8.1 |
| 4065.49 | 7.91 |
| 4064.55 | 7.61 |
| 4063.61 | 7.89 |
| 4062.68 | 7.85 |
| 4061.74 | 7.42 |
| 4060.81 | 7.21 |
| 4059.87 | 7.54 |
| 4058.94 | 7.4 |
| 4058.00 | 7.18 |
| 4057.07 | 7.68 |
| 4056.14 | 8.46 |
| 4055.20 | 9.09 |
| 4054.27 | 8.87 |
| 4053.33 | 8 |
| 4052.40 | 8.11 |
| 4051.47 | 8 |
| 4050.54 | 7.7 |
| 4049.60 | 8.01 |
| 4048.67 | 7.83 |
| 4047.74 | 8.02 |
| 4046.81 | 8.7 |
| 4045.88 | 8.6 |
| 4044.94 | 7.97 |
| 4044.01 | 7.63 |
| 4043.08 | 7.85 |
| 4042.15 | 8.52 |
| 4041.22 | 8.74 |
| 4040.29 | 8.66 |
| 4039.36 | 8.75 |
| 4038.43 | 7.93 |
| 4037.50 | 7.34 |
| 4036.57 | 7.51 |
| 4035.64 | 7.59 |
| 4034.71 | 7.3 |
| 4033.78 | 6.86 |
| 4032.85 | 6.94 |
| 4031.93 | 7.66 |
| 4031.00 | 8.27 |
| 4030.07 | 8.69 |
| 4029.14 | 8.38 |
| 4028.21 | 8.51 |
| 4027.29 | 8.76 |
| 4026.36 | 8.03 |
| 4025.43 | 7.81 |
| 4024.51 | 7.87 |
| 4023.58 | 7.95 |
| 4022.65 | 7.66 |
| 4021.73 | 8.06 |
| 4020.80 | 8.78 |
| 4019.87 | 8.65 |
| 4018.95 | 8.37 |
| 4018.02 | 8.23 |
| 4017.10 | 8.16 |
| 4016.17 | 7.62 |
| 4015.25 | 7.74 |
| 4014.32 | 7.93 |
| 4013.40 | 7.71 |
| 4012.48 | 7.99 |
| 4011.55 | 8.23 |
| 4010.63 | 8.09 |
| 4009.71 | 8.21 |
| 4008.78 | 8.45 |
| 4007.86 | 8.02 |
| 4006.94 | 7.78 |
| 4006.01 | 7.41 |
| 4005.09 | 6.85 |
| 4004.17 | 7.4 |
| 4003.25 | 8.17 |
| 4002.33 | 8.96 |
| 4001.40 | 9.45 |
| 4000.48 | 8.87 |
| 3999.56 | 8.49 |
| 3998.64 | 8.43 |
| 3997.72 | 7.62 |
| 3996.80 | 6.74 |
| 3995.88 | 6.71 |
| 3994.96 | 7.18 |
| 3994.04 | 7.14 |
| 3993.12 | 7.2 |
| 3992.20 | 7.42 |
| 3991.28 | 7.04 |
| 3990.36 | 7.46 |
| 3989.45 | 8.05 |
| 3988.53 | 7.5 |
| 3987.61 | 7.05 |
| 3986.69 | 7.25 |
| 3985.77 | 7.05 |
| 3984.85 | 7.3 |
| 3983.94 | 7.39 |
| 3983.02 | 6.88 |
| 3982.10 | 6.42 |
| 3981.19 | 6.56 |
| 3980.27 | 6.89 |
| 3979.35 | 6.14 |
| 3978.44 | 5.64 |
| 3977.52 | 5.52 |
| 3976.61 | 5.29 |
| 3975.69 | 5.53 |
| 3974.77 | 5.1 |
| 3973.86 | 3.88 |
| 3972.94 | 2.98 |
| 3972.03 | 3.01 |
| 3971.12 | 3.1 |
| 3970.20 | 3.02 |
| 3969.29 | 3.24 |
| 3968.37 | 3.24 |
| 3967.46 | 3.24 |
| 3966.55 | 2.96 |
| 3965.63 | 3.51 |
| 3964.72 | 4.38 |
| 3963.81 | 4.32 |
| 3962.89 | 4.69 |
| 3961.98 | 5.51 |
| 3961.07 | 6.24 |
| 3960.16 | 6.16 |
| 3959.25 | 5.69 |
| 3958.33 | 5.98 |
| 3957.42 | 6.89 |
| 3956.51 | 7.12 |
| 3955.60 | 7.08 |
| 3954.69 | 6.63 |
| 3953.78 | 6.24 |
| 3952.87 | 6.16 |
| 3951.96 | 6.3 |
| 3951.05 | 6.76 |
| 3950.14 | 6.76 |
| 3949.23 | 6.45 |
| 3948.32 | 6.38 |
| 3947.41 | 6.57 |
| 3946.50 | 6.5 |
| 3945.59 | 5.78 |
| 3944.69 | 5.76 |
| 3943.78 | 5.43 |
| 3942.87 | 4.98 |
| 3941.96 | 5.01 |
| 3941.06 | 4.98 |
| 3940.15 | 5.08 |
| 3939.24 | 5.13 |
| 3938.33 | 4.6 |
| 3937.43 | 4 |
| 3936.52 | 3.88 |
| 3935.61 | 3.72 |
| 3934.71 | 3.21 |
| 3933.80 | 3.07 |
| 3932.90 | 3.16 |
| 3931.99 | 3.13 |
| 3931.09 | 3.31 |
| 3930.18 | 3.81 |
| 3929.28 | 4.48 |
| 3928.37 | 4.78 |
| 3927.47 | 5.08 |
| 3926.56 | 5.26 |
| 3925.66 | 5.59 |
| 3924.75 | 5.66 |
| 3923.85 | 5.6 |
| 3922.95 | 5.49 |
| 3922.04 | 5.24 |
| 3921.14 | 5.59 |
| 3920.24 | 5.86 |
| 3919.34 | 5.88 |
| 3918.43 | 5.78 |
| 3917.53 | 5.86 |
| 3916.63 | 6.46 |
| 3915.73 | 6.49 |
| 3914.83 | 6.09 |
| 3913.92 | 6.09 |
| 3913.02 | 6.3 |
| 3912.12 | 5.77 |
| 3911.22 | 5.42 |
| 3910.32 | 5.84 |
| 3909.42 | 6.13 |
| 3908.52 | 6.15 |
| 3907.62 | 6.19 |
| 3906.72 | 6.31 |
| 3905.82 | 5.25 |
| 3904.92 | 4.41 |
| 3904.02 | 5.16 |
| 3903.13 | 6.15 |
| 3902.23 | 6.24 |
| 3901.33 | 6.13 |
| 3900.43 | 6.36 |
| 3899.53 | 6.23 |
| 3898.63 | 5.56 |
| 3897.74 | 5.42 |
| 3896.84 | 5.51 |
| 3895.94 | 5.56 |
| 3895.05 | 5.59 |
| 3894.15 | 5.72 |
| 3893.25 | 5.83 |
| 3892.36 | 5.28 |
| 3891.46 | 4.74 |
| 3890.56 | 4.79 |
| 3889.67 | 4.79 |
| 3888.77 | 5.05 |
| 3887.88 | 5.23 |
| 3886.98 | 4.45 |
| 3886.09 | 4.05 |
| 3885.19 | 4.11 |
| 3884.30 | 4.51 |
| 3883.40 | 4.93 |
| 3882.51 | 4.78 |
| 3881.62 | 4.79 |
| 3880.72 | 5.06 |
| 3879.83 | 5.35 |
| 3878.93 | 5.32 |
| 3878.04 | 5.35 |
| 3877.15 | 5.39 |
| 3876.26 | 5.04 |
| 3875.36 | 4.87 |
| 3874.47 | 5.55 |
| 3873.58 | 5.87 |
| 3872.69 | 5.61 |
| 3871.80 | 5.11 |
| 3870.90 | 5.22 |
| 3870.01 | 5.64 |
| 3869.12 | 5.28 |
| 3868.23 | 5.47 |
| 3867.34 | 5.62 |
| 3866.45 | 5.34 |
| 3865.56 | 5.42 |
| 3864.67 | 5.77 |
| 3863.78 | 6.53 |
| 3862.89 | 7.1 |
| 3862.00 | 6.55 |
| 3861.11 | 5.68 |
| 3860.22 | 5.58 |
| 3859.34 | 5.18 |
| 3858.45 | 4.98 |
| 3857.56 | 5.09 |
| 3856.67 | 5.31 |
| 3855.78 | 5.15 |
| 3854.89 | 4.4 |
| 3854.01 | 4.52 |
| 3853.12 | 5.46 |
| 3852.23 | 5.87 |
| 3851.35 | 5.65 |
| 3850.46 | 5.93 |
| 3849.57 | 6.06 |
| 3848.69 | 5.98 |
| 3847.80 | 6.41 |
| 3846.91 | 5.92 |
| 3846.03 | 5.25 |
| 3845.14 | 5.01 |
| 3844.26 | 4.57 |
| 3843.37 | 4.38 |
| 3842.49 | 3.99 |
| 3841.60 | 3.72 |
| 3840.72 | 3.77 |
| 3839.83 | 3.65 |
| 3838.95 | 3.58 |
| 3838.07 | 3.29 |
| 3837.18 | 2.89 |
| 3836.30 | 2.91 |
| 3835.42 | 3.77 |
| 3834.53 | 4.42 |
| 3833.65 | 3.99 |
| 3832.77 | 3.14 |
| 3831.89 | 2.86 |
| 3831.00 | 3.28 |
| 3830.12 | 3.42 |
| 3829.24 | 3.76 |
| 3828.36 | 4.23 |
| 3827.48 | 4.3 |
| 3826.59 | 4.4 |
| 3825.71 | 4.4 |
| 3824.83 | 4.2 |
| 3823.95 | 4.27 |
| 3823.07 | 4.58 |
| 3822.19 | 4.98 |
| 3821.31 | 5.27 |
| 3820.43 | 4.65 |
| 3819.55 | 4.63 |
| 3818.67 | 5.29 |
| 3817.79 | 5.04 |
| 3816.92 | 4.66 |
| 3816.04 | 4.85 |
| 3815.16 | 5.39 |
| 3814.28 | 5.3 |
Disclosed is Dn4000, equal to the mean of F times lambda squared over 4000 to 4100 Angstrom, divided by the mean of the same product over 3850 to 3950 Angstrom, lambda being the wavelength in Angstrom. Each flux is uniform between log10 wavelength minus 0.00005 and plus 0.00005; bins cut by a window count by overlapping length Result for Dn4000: 1.60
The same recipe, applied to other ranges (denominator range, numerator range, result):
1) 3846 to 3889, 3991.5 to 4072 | 1.61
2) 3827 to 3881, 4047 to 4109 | 1.73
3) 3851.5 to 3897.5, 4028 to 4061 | 1.65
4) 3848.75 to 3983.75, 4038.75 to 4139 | 1.58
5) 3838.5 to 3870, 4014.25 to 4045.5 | 1.66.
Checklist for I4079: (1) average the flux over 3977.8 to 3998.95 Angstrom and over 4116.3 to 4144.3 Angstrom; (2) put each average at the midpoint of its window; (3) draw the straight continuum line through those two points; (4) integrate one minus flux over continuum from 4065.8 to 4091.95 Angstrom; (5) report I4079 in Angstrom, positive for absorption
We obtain -1.5 Angstrom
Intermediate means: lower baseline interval 7.07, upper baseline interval 7.66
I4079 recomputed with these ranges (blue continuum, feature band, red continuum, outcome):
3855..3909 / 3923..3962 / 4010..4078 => 6.4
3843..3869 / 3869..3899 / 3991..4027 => 4.0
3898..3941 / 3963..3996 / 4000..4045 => 6.3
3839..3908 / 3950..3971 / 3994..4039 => 5.0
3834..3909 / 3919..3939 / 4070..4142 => 4.2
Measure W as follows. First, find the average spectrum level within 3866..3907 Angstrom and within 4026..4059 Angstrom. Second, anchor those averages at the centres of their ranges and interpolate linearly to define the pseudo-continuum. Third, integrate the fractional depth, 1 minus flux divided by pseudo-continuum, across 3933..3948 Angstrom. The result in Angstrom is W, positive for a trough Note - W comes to 3.4 Angstrom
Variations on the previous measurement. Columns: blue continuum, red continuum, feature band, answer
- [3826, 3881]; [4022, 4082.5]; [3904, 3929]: 0.7 Angstrom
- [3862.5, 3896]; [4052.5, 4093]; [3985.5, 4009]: -2.9 Angstrom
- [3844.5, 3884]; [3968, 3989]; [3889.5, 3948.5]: 1.6 Angstrom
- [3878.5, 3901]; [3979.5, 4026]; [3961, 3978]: 7.0 Angstrom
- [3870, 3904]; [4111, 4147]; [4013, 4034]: -4.6 Angstrom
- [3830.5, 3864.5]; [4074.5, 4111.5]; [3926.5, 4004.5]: 4.3 Angstrom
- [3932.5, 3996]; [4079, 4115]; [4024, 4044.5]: -4.6 Angstrom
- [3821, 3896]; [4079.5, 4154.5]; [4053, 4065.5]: -1.7 Angstrom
